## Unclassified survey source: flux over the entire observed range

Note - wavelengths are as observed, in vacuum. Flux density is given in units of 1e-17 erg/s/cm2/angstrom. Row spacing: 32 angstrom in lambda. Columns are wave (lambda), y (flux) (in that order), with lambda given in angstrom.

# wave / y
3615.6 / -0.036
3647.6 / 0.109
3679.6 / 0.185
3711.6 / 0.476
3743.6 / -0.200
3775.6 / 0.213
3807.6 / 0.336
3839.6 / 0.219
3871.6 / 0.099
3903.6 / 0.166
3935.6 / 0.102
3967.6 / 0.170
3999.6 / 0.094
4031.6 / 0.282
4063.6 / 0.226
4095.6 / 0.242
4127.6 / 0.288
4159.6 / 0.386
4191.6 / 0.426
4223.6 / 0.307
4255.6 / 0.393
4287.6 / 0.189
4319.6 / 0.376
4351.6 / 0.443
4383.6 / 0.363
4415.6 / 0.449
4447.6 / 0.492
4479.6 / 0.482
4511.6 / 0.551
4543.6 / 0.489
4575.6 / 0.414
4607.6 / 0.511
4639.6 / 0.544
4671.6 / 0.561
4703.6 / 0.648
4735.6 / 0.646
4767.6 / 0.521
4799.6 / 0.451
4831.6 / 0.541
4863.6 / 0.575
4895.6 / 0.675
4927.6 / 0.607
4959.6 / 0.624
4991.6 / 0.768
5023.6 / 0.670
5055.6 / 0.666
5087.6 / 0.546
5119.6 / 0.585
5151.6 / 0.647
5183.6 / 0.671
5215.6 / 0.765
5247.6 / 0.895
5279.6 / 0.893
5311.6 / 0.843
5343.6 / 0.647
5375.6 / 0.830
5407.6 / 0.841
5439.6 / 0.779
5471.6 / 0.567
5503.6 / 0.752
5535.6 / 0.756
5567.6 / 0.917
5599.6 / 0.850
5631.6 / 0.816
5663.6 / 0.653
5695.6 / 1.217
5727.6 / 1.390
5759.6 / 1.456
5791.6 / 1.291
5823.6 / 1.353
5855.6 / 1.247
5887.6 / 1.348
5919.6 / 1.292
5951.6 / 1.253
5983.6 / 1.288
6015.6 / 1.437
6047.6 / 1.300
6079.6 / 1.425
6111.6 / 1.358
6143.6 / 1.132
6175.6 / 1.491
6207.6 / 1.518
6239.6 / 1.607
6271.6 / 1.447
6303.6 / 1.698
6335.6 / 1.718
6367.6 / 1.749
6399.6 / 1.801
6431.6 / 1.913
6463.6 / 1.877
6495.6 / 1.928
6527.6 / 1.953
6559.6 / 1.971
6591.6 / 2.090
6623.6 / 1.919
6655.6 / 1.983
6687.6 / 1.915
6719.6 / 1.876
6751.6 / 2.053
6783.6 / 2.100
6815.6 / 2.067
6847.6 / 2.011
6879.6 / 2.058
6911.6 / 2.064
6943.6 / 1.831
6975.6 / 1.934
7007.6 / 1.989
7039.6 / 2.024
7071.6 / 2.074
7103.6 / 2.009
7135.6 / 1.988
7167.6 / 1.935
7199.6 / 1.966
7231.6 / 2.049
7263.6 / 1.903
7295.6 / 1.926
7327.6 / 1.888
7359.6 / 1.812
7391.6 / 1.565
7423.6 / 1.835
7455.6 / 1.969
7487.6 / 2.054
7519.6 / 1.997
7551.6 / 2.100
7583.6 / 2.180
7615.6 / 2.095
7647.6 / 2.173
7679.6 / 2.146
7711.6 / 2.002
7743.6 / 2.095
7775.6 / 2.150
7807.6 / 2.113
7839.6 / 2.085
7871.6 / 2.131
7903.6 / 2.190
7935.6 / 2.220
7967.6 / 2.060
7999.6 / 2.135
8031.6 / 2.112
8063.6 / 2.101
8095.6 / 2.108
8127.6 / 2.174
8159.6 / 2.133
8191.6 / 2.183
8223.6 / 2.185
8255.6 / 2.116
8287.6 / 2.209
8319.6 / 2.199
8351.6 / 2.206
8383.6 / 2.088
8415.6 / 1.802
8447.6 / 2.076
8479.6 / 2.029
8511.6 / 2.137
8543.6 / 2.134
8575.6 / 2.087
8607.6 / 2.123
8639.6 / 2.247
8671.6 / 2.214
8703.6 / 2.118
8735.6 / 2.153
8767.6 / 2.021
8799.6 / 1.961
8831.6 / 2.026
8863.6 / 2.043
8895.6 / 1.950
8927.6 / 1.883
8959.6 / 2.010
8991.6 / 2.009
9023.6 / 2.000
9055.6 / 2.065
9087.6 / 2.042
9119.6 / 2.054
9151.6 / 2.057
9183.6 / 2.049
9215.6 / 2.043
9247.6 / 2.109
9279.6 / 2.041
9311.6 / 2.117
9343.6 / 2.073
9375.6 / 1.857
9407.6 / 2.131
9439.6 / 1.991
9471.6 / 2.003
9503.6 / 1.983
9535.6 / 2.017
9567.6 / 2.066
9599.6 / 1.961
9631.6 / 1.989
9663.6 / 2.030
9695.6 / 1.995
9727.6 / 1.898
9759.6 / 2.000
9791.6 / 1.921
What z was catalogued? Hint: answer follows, 0.43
